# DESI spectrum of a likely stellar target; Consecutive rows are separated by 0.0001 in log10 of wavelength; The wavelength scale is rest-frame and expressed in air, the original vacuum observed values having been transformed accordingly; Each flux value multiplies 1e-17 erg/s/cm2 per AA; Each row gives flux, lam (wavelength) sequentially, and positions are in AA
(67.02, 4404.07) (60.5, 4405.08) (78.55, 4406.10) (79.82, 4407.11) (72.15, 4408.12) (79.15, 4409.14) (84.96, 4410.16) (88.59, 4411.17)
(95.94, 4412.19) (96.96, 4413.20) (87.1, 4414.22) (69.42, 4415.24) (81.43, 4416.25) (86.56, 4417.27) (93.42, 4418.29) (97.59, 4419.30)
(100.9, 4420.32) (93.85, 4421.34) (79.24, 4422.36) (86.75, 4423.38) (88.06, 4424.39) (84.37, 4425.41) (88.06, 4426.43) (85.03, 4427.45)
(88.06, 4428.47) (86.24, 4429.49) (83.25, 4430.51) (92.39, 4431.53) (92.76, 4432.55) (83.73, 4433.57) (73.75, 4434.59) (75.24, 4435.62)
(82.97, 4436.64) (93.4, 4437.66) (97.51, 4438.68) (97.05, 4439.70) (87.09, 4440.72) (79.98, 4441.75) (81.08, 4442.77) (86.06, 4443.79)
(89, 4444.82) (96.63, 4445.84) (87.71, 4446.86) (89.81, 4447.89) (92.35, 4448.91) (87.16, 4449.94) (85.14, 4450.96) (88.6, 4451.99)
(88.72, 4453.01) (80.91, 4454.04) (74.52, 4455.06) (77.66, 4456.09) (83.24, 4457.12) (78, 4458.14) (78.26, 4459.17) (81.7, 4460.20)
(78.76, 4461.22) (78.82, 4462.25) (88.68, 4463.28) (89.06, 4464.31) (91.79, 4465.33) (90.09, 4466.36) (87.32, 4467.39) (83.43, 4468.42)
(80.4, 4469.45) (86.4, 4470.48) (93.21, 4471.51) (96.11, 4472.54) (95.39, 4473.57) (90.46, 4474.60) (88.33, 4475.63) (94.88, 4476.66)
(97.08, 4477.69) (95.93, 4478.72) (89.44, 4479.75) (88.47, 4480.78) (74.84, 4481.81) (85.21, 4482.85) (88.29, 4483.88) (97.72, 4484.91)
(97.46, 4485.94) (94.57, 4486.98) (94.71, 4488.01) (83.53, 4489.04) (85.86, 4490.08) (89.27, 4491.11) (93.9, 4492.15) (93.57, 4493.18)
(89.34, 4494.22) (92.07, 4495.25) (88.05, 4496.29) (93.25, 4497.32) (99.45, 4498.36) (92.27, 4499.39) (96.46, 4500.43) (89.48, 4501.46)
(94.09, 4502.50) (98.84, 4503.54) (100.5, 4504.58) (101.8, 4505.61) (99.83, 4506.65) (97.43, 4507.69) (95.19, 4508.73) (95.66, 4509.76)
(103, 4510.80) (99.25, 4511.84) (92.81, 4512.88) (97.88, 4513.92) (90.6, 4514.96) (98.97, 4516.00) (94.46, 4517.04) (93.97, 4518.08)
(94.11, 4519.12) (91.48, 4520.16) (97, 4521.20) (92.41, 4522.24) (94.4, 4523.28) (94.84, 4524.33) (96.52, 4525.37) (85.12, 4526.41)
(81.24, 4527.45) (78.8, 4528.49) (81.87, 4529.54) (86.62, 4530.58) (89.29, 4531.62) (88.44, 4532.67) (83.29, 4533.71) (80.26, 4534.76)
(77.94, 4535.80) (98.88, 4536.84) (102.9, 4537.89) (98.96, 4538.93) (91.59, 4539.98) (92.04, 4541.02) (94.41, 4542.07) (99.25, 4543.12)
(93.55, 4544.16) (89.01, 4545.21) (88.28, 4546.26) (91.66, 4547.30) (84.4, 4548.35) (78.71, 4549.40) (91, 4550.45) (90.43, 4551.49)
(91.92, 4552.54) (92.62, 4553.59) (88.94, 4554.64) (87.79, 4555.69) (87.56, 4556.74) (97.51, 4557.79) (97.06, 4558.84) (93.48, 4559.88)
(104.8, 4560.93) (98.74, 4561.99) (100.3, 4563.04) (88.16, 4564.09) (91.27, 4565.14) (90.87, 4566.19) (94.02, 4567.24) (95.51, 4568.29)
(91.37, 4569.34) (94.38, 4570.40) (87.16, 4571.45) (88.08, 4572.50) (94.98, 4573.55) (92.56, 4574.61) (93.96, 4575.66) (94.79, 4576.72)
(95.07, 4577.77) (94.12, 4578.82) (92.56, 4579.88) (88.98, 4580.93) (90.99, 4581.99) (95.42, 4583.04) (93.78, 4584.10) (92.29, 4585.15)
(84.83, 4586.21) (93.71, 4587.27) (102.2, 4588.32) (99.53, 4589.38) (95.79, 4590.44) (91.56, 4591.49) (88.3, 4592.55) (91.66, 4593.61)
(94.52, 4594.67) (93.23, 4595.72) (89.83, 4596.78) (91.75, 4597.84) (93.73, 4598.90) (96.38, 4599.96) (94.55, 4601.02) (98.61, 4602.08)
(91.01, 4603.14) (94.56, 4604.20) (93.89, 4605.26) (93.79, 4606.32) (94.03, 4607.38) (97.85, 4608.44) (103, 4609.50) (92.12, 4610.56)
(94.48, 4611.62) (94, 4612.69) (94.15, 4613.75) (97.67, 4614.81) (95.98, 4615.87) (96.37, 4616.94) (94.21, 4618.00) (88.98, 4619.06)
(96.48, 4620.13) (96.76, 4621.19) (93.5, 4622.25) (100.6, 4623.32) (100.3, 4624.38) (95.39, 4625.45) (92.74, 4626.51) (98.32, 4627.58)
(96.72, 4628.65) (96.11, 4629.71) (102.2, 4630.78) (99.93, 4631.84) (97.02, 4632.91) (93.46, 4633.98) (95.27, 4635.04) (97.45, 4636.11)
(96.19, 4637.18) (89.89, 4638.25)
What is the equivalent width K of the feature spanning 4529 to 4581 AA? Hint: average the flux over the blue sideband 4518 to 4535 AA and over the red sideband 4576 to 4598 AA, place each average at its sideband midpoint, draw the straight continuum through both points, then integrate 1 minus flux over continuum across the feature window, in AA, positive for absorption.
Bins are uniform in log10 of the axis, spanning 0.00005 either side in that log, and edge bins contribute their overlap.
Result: -0.5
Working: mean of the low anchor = 88.8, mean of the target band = 91.6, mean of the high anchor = 93.1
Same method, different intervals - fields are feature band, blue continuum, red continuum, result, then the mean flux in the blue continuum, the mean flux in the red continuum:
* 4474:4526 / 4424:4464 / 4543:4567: -2.8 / 85.4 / 92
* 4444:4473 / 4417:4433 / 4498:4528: 1.8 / 89.2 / 95.1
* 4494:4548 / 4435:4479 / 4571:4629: -1.6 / 87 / 94.2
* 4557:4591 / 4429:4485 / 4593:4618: -0.4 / 86.9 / 94.6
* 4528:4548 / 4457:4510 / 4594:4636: 0.6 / 90.6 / 95.5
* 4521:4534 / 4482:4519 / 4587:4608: 0.8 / 94.1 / 94.2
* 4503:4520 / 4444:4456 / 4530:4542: -1.5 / 86.9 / 90.2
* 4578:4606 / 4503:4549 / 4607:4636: 0.5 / 92.6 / 96.2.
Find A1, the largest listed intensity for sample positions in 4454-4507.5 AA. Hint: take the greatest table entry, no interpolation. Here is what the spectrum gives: 101.8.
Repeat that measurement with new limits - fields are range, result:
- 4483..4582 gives 104.8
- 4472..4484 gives 97.08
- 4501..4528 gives 103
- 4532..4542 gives 102.9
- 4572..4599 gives 102.2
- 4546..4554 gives 92.62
